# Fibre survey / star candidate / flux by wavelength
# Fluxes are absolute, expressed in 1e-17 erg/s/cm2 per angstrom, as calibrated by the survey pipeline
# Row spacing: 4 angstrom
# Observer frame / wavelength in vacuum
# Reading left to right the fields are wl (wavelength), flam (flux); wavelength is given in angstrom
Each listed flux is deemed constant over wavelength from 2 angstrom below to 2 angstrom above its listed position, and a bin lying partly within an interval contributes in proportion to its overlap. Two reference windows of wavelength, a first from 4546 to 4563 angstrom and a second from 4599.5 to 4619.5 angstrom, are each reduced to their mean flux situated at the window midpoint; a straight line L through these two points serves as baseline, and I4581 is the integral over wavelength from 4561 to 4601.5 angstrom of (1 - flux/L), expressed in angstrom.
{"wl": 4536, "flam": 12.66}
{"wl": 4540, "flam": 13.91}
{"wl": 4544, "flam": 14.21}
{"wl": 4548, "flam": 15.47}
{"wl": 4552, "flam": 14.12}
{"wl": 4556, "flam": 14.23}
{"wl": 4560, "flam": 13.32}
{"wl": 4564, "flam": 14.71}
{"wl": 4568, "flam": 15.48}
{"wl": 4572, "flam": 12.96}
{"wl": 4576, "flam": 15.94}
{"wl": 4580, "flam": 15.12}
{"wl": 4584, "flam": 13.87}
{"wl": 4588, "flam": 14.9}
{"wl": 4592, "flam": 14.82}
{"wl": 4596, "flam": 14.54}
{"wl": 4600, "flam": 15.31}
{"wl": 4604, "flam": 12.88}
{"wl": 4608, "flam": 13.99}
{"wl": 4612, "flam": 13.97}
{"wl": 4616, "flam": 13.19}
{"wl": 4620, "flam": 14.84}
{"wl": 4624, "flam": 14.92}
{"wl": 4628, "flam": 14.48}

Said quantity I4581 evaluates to -1.9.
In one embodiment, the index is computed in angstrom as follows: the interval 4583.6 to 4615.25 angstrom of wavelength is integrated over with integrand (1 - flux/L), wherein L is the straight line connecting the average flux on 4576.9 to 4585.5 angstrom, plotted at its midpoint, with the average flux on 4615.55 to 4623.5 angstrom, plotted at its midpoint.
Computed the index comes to 0.6 angstrom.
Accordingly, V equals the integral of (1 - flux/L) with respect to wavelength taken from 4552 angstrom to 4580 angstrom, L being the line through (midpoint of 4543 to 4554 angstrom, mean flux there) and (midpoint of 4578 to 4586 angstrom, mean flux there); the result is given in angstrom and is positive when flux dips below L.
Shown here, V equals 0.2 angstrom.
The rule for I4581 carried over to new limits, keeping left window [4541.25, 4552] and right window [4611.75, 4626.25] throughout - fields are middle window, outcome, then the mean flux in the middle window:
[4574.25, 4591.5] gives -0.57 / 14.9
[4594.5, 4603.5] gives -0.15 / 14.6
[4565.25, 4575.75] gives -0.02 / 14.5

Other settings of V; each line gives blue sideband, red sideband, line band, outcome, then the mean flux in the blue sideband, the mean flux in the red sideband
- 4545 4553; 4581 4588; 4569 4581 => -0.20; 14.8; 14.3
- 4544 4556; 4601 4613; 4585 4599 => -0.78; 14.6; 13.7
